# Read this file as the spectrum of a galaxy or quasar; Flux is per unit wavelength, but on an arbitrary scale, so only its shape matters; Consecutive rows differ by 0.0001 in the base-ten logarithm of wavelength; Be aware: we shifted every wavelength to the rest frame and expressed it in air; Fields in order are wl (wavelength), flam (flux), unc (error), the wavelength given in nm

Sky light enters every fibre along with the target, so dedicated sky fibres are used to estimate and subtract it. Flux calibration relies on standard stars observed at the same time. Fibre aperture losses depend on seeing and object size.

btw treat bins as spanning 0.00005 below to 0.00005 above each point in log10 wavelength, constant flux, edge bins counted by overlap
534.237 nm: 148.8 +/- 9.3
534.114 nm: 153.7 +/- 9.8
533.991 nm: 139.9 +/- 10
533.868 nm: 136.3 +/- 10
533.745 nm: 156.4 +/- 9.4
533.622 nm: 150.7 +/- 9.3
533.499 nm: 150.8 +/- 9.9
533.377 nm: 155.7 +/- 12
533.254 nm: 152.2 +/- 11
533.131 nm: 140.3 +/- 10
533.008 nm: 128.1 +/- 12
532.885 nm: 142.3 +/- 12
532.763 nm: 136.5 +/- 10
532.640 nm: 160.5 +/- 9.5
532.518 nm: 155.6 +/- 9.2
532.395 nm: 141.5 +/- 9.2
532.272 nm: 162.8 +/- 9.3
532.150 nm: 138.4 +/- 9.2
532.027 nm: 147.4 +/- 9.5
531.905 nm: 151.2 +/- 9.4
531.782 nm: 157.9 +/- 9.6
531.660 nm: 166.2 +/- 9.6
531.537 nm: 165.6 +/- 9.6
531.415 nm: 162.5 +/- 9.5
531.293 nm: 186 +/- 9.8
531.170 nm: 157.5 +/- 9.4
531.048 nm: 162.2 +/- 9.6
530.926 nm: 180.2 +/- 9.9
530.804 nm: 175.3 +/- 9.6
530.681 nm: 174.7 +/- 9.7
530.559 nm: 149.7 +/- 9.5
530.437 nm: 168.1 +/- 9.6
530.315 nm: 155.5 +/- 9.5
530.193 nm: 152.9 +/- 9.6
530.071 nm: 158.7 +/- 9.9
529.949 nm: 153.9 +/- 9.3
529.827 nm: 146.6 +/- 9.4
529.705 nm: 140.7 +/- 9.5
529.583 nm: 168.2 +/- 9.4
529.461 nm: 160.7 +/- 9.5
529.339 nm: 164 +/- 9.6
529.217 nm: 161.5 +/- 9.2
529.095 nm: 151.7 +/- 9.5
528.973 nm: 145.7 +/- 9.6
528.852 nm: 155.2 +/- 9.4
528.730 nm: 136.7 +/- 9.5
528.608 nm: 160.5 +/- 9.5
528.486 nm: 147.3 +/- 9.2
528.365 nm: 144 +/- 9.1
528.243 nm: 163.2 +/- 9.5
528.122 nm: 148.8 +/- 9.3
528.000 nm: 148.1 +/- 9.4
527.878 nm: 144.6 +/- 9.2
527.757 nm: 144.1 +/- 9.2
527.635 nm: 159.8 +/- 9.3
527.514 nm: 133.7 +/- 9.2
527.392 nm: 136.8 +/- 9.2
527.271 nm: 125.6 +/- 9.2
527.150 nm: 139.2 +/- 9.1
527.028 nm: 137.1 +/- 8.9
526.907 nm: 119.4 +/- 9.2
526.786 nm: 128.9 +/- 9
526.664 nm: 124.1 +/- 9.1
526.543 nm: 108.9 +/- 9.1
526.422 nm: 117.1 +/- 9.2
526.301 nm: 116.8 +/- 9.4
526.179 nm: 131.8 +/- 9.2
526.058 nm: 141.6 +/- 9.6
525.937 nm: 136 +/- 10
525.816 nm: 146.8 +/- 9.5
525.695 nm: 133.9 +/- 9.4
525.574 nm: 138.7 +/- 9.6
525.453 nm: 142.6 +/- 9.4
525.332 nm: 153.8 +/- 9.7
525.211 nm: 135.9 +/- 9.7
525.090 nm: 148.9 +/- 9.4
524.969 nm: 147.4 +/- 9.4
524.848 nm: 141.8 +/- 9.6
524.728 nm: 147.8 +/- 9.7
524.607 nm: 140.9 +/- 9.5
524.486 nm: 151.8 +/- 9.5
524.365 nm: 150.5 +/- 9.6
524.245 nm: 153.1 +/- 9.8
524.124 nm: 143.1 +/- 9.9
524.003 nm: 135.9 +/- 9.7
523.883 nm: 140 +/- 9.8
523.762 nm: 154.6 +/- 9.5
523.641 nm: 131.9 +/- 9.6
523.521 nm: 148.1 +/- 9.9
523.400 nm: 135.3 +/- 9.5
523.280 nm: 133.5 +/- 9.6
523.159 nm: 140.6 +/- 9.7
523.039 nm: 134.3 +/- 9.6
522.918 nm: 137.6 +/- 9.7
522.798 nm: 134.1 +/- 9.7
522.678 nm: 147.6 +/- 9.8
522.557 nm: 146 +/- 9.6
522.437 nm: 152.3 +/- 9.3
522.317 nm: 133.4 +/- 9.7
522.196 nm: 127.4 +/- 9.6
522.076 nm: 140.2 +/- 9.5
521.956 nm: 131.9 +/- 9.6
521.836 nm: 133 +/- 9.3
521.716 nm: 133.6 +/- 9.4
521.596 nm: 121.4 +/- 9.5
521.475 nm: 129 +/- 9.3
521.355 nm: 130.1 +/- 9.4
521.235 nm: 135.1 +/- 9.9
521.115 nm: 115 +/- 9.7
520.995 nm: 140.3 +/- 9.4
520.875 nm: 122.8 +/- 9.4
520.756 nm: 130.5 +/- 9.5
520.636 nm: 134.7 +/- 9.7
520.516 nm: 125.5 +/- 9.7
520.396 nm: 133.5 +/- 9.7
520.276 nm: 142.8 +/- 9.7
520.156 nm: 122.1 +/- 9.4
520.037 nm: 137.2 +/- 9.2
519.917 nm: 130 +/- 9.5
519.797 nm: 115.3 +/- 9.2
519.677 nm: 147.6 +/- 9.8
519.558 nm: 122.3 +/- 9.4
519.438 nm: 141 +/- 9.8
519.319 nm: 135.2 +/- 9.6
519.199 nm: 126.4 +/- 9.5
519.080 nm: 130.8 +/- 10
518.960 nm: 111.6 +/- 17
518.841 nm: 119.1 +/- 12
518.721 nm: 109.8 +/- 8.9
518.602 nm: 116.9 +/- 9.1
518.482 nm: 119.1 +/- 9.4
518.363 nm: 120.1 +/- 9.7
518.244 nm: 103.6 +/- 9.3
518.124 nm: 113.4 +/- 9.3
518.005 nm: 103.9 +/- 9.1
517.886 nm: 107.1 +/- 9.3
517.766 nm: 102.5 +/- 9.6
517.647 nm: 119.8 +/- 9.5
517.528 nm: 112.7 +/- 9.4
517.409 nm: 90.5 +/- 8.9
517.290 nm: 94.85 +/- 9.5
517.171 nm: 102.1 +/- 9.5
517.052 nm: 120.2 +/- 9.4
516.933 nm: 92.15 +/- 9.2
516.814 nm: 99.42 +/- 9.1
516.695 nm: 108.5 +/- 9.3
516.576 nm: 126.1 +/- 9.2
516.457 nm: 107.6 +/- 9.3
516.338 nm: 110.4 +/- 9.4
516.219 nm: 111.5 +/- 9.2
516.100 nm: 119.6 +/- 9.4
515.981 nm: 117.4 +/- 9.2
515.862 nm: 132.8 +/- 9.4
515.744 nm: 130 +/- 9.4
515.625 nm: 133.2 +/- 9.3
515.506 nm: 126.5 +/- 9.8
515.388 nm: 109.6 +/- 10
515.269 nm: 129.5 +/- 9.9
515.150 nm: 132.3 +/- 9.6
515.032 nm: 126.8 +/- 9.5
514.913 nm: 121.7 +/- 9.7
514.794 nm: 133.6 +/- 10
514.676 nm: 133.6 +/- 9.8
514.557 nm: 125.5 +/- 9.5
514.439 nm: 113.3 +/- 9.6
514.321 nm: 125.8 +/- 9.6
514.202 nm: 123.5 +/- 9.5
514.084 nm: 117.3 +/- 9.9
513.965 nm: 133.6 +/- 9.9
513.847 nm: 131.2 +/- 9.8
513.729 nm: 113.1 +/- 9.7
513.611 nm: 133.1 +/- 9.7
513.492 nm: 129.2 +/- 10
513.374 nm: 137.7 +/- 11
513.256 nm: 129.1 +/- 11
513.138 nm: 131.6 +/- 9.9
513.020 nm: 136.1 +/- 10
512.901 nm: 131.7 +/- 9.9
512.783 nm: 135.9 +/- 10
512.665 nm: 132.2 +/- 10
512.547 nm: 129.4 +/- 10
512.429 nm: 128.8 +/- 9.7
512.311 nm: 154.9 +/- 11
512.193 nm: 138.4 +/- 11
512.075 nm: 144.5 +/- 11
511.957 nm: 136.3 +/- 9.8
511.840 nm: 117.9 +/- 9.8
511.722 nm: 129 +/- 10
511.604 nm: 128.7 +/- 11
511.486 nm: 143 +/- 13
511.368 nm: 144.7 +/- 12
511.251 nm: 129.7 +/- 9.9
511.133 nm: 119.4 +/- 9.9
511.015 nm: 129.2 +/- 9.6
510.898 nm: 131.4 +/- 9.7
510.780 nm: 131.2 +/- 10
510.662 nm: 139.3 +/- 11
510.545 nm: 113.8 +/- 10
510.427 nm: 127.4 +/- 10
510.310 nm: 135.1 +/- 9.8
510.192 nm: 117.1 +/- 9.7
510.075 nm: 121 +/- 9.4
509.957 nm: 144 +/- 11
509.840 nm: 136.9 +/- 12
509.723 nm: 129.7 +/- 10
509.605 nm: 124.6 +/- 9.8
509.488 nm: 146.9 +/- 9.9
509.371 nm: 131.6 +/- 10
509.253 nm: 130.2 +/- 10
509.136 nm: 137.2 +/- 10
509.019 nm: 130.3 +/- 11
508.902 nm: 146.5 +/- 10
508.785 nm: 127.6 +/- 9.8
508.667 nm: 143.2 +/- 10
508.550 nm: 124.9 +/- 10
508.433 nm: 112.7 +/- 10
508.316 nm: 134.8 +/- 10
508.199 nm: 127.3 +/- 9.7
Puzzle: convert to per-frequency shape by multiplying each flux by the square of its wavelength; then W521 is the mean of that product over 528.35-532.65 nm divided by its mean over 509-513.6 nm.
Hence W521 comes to 1.3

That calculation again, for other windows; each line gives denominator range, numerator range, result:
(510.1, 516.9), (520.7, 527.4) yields 1.12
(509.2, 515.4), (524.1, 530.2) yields 1.17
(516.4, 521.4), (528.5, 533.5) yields 1.36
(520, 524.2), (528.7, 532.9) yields 1.20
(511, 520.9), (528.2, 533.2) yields 1.33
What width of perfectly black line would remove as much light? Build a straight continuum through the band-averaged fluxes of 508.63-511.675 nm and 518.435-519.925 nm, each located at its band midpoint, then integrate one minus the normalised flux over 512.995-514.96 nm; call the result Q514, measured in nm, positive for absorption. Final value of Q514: 0.02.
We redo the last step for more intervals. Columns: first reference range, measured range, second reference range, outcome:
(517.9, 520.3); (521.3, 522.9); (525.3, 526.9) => -0.11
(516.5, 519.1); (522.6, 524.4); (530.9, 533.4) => -0.19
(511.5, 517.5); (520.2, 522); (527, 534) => 0.07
